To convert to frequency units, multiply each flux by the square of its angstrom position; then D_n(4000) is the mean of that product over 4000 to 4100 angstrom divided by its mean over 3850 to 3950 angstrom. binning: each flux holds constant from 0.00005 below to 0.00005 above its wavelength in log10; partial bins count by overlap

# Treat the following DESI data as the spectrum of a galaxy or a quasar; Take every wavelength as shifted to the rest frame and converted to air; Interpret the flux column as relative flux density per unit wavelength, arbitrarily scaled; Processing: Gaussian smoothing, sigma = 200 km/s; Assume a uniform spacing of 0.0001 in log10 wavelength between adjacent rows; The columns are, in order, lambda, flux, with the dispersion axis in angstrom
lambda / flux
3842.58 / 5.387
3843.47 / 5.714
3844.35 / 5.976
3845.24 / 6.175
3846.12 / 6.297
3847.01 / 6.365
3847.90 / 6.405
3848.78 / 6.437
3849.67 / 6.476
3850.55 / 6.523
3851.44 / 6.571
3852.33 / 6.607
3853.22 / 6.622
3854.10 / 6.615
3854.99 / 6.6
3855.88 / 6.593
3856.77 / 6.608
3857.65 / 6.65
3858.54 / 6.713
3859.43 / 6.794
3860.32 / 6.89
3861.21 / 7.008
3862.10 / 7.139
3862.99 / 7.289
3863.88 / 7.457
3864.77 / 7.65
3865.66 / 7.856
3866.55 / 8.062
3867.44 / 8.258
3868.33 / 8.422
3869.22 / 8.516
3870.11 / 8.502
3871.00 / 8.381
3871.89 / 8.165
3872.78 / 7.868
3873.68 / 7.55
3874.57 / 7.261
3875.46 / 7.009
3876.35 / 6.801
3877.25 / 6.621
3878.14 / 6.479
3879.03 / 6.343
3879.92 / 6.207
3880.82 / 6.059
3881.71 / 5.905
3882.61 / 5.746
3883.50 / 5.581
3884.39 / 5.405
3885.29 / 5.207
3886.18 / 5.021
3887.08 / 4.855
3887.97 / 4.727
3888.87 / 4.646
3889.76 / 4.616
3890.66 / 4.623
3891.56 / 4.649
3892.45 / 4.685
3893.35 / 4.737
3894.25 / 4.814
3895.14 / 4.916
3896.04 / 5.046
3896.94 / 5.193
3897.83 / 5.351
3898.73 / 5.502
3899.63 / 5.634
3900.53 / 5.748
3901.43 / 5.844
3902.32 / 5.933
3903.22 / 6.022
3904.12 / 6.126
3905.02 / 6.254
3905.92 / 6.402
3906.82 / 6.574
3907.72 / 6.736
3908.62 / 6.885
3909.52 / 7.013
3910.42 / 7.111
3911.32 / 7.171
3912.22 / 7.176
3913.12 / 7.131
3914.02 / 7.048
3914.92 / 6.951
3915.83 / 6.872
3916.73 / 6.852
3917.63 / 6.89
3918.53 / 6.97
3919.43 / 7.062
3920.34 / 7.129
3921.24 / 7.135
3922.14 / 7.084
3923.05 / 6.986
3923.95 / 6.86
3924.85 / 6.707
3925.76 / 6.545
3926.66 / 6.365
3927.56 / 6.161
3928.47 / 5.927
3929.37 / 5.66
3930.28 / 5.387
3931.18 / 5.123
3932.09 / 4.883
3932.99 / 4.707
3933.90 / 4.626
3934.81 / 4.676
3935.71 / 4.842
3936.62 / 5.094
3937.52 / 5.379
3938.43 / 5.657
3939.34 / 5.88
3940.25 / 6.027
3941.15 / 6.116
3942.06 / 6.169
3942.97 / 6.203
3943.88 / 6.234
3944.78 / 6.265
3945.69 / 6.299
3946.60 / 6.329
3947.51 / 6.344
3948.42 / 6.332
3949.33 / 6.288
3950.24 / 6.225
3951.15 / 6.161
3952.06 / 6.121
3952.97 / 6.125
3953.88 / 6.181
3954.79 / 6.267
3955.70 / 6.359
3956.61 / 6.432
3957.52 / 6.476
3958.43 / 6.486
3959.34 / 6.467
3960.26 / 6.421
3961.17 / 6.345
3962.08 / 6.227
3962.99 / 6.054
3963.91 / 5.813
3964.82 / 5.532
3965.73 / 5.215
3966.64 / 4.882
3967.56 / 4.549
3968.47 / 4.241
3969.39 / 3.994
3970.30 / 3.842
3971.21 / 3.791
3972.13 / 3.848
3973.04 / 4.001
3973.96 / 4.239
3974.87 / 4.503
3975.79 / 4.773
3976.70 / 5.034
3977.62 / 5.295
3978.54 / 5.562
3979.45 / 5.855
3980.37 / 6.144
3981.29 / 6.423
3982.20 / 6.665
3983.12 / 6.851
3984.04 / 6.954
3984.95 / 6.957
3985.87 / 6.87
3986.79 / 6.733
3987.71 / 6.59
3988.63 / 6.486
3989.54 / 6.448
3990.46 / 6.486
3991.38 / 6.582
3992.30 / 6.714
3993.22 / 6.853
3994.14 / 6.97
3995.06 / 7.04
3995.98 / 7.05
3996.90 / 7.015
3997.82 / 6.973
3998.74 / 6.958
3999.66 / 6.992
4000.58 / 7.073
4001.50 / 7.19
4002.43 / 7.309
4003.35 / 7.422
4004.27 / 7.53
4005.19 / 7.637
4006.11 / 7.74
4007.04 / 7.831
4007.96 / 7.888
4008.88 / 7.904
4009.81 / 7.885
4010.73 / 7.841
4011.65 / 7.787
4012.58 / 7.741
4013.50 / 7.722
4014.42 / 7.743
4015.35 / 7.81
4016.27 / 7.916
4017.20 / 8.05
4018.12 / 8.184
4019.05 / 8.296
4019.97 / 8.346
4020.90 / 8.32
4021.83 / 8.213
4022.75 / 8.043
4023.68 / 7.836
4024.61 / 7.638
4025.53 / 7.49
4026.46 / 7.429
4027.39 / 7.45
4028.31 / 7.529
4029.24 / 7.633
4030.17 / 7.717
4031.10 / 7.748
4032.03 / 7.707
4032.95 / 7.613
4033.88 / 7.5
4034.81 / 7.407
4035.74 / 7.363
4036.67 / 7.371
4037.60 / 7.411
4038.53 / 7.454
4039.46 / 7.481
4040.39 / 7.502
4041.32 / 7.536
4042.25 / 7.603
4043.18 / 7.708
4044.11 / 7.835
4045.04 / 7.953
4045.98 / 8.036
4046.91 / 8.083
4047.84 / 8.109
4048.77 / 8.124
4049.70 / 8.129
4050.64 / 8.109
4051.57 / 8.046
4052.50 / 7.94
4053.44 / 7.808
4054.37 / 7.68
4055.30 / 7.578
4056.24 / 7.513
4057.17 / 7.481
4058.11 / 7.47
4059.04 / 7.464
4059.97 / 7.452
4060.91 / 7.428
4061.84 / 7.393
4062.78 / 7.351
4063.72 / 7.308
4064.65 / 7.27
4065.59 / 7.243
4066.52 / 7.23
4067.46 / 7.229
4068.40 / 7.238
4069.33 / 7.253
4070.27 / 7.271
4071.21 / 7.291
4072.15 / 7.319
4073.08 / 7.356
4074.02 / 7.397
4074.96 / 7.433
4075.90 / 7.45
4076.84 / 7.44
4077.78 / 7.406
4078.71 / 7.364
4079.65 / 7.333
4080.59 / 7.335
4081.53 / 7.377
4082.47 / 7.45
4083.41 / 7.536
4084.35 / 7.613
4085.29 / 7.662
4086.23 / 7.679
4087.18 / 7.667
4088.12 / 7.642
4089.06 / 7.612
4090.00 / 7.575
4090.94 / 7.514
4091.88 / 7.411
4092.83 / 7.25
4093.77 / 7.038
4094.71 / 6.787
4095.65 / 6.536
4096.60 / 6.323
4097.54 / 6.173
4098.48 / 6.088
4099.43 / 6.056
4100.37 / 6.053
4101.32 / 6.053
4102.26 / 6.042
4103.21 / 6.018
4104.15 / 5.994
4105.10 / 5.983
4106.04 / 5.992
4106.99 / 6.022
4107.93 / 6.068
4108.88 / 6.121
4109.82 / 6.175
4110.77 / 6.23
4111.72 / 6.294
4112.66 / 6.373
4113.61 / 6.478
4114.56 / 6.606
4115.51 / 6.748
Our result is 1.29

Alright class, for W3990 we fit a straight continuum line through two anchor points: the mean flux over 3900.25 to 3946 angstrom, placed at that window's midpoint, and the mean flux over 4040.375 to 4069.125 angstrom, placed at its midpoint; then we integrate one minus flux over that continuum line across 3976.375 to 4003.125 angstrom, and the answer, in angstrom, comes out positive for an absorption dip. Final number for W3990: 1.2 angstrom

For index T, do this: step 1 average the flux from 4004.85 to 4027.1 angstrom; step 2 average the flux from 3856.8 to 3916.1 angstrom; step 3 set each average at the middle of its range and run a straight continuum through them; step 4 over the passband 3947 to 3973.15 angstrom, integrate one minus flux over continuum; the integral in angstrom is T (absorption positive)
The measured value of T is 5.8 angstrom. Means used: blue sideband 6.42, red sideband 7.88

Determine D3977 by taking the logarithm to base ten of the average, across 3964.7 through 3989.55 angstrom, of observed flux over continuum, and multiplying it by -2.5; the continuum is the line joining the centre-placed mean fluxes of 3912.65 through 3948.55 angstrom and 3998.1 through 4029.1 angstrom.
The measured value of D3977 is 0.29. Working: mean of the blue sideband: 6.17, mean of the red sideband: 7.71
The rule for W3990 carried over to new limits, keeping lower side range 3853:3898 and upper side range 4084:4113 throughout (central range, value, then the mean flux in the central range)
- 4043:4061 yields -3.31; 7.81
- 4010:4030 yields -3.95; 7.86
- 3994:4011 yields -2.19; 7.38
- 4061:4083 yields -2.41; 7.34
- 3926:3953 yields 2.87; 5.79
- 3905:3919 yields -0.97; 6.9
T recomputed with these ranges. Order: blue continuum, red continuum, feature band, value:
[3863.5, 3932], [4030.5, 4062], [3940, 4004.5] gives 8.63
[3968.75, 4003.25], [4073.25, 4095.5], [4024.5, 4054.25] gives -3.89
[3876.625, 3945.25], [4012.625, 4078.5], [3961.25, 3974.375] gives 3.69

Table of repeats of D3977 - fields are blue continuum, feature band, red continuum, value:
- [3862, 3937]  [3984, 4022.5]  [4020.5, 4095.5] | -0.04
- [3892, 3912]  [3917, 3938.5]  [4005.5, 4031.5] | 0.06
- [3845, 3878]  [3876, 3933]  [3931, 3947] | 0.04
